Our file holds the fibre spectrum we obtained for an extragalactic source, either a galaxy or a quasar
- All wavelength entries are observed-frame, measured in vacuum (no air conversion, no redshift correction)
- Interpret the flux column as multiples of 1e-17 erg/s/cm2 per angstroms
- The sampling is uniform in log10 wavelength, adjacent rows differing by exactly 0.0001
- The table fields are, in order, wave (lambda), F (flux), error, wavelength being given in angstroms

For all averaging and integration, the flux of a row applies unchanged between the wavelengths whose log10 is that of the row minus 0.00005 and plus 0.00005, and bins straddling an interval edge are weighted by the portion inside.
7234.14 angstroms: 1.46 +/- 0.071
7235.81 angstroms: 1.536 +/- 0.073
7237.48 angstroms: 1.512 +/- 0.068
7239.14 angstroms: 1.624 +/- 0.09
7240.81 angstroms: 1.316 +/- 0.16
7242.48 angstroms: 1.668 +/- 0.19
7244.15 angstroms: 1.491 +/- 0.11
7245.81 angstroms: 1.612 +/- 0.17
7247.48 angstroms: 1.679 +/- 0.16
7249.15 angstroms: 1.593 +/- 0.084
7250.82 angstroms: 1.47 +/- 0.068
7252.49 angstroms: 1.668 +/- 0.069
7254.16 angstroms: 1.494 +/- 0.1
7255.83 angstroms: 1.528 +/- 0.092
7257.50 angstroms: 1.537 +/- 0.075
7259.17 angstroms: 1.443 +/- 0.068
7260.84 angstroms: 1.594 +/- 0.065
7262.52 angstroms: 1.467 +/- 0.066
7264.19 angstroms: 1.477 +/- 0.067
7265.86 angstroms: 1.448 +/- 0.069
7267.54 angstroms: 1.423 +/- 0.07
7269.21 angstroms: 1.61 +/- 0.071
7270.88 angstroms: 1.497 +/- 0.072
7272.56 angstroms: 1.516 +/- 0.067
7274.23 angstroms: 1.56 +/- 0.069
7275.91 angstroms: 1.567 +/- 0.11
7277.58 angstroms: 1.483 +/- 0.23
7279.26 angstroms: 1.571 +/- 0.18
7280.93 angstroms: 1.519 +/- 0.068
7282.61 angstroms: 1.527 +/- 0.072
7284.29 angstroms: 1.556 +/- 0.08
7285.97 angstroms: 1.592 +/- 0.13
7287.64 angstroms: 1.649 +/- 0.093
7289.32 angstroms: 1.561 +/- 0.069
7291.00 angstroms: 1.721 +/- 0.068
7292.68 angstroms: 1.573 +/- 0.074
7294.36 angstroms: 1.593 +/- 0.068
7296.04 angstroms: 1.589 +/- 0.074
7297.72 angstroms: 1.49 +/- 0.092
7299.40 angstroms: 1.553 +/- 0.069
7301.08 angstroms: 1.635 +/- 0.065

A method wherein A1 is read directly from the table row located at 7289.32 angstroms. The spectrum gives 1.561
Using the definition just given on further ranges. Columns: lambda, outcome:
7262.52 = 1.467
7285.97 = 1.592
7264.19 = 1.477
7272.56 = 1.516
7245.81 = 1.612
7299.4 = 1.553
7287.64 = 1.649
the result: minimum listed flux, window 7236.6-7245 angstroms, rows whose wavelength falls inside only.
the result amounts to 1.316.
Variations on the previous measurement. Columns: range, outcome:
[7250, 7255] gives 1.47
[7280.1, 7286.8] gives 1.519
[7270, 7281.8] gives 1.483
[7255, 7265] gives 1.443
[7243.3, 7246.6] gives 1.491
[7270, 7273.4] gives 1.497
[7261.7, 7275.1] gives 1.423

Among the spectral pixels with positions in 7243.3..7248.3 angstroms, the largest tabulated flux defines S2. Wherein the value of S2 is 1.679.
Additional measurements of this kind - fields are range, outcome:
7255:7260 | 1.537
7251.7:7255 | 1.668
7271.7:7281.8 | 1.571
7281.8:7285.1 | 1.556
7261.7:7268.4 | 1.477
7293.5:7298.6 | 1.593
